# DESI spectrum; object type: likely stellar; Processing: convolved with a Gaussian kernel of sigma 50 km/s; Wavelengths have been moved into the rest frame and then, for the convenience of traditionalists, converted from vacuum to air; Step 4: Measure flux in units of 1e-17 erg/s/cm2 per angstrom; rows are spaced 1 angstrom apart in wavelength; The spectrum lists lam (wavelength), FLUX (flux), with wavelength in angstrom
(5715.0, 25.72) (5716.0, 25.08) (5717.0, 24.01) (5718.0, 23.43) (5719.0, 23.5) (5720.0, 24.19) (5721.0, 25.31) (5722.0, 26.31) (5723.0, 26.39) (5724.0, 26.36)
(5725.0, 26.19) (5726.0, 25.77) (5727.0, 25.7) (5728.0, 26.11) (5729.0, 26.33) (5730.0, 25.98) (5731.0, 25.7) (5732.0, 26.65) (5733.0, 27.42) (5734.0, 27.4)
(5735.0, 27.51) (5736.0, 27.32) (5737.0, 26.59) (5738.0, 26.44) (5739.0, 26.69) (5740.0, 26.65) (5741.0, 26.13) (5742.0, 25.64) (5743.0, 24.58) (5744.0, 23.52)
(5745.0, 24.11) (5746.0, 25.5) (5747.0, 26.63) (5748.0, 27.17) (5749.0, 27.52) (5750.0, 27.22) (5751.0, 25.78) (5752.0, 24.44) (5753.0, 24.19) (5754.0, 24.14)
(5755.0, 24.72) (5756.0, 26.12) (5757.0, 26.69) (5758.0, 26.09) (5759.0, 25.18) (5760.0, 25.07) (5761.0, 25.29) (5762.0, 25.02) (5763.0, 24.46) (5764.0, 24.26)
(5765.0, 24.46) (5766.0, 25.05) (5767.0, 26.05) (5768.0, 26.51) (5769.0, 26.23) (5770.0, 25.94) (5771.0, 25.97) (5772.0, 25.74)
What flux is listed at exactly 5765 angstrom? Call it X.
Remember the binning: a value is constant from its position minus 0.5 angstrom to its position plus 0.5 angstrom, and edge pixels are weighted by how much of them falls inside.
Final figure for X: 24.46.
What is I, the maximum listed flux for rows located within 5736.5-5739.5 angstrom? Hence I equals 26.69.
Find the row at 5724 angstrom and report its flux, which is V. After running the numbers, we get 26.36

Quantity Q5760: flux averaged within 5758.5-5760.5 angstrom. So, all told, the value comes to 25.1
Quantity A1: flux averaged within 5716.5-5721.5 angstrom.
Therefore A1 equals 24.1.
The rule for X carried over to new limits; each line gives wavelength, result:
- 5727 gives 25.7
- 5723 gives 26.39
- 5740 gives 26.65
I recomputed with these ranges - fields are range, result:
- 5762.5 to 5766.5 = 25.05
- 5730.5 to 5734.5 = 27.42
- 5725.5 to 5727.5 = 25.77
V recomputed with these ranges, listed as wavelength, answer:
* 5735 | 27.51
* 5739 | 26.69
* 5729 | 26.33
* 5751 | 25.78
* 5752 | 24.44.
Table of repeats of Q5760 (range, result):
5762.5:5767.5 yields 24.9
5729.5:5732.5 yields 26.1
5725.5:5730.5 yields 26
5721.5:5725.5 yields 26.3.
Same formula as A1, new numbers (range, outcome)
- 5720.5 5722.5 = 25.8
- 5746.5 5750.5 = 27.1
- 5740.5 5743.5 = 25.4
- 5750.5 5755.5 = 24.7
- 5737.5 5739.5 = 26.6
